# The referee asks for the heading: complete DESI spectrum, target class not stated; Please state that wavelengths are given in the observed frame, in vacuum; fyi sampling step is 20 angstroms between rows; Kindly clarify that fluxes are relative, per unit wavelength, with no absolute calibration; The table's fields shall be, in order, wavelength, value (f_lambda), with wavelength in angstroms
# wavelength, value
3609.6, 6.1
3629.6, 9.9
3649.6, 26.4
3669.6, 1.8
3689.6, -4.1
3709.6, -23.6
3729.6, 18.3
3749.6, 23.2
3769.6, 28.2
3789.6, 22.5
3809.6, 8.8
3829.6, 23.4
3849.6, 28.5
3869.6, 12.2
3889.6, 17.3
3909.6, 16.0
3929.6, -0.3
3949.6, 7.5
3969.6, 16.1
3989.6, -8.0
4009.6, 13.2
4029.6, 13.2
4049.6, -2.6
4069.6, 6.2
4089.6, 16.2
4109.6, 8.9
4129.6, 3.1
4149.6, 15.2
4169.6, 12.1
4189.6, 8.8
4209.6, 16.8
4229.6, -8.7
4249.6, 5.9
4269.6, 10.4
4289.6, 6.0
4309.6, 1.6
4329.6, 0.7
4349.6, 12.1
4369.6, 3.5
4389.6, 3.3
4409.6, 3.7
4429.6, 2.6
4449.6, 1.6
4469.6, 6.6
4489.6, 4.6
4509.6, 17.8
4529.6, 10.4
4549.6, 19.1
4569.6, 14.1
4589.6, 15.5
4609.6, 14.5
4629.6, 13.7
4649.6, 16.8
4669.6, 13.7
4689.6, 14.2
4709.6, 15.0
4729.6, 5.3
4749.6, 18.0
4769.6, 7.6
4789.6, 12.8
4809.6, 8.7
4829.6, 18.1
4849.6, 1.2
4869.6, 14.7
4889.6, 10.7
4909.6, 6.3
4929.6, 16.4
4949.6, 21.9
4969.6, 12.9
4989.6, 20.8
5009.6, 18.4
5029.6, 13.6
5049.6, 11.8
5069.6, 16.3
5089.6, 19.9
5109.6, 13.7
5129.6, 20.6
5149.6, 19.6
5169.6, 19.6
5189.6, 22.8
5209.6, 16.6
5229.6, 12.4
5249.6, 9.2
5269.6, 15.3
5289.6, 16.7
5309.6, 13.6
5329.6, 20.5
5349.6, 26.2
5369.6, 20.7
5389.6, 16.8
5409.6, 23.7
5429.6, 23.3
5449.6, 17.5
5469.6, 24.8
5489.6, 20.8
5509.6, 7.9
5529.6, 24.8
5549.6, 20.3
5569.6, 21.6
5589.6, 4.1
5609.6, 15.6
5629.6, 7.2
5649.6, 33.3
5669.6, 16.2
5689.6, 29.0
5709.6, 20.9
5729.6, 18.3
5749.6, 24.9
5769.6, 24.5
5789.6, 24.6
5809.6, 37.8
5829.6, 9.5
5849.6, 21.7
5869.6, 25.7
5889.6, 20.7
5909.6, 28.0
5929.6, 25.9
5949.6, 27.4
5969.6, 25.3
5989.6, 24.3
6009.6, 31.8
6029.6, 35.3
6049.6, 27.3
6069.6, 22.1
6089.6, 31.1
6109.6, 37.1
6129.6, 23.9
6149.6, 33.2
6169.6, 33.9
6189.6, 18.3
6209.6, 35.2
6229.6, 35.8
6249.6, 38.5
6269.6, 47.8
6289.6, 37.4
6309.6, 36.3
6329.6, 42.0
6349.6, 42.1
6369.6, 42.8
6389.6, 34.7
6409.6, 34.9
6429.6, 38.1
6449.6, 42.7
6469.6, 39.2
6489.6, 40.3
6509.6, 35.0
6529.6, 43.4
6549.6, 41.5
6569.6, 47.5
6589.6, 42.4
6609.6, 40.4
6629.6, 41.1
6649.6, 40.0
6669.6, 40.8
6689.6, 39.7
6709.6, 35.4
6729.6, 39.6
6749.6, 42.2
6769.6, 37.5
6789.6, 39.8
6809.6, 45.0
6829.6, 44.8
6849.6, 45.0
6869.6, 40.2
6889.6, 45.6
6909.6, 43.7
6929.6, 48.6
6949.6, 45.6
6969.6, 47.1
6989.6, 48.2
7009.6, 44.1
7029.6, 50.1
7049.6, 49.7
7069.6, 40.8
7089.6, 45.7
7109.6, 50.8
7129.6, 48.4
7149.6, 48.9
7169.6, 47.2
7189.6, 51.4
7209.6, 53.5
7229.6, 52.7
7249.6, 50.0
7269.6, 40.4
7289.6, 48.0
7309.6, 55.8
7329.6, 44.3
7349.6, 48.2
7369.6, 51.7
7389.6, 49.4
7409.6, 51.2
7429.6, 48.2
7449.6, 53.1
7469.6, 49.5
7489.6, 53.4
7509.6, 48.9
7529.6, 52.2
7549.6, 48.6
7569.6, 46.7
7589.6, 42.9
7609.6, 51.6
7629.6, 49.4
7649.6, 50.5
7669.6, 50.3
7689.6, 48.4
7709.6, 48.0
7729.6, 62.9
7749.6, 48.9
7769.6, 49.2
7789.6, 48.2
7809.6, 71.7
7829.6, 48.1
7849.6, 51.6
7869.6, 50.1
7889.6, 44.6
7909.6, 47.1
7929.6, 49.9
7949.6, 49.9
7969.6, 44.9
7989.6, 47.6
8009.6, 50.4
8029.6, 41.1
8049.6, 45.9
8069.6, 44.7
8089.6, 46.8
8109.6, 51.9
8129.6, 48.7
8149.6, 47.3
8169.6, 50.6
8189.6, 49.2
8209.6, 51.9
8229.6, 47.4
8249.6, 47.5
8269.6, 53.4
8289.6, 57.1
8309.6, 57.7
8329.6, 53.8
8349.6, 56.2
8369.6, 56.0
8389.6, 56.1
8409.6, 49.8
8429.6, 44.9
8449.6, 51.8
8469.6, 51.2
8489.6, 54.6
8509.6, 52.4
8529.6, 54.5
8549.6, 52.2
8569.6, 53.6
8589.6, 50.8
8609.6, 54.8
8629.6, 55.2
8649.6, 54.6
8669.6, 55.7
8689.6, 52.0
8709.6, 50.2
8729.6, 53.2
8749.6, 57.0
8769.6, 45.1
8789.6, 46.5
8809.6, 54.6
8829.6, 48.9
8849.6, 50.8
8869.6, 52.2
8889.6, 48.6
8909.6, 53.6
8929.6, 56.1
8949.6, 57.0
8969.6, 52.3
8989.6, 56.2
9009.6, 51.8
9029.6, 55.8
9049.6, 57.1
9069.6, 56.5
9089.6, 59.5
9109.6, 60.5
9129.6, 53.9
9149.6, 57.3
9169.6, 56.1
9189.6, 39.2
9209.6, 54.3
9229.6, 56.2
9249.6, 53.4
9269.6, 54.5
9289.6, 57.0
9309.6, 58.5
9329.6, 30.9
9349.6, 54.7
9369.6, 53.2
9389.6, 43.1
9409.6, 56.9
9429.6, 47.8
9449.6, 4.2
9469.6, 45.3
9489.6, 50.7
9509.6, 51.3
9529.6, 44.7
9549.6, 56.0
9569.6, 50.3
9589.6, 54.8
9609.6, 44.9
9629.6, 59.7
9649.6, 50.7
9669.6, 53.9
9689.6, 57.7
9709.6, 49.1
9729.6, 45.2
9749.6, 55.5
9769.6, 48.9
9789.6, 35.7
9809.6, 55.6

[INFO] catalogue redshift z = 0.56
